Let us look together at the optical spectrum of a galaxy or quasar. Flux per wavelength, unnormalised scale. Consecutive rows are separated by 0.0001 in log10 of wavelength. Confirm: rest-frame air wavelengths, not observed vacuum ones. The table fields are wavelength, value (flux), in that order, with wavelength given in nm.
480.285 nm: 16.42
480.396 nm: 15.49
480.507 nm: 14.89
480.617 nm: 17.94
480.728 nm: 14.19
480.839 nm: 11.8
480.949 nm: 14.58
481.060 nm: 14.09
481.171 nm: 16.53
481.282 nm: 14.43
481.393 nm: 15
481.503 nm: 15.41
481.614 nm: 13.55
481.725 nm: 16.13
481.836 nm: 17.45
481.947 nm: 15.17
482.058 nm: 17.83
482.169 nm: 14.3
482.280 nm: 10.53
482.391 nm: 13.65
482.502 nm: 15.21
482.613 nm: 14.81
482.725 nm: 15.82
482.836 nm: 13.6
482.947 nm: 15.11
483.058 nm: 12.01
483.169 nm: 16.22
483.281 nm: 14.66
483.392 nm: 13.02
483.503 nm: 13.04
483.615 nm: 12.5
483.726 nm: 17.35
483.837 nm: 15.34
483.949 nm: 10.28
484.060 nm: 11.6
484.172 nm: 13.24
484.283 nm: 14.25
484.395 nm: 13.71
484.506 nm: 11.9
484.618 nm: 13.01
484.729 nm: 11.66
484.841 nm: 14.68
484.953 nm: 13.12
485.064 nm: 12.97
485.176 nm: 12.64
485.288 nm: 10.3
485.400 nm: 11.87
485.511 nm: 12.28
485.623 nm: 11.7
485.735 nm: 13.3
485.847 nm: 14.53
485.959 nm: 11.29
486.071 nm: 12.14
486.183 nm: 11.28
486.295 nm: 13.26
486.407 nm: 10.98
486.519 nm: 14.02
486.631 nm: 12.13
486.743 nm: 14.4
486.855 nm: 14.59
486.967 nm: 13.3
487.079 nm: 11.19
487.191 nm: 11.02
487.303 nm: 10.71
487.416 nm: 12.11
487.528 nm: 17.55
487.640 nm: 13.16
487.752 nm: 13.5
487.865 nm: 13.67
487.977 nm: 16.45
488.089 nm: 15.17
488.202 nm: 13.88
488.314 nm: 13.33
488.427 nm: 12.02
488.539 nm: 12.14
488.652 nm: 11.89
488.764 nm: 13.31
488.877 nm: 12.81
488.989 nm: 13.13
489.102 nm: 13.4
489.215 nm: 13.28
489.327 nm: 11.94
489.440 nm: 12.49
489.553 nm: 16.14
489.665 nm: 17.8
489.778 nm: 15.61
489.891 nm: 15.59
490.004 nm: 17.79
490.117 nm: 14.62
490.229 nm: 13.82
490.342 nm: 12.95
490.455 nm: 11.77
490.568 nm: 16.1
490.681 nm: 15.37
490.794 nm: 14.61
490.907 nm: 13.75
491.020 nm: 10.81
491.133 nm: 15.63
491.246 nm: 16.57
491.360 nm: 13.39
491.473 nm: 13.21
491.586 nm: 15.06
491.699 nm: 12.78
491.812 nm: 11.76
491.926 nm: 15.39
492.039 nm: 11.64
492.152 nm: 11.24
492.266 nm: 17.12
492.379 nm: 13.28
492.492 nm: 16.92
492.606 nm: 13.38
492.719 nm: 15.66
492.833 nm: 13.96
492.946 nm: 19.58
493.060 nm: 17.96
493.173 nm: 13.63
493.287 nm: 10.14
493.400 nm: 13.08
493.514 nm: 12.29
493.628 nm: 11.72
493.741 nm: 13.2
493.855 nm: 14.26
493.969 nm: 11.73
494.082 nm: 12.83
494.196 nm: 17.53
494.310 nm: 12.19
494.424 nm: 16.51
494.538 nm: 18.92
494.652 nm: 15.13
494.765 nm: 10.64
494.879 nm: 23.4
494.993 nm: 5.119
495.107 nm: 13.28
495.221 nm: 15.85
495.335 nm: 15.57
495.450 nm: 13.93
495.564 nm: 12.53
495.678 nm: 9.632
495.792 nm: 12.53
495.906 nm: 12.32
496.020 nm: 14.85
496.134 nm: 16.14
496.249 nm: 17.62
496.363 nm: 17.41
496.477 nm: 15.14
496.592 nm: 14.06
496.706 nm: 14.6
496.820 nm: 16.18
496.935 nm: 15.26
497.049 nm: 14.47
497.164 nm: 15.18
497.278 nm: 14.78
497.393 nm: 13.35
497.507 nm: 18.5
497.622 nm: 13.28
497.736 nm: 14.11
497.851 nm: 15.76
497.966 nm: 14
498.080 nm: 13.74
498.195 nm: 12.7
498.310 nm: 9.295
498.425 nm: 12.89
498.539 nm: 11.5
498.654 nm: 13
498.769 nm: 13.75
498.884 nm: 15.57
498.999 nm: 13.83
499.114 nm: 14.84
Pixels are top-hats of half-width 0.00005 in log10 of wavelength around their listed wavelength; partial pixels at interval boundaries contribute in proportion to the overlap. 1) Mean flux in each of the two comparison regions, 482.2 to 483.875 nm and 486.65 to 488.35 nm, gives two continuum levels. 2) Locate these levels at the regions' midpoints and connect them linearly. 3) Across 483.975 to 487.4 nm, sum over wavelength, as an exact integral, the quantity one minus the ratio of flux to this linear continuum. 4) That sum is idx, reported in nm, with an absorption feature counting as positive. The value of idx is 0.32 nm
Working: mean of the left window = 14.2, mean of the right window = 13.6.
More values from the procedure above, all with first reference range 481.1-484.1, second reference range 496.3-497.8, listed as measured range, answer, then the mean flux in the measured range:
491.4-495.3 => 0.21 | 14.1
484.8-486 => 0.16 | 12.6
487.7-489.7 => 0.15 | 13.6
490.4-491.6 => 0.05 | 14.2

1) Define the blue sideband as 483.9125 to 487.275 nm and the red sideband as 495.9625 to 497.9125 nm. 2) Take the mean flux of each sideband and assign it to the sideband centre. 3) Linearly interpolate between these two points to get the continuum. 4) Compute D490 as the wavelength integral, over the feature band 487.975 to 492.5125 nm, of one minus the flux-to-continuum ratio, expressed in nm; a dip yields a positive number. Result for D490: -0.103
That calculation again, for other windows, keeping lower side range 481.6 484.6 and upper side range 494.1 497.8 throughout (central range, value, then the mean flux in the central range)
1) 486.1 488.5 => 0.19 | 13.2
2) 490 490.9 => 0.00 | 14.4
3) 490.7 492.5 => 0.07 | 13.9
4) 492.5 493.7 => 0.03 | 14.2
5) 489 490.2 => -0.03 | 14.8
